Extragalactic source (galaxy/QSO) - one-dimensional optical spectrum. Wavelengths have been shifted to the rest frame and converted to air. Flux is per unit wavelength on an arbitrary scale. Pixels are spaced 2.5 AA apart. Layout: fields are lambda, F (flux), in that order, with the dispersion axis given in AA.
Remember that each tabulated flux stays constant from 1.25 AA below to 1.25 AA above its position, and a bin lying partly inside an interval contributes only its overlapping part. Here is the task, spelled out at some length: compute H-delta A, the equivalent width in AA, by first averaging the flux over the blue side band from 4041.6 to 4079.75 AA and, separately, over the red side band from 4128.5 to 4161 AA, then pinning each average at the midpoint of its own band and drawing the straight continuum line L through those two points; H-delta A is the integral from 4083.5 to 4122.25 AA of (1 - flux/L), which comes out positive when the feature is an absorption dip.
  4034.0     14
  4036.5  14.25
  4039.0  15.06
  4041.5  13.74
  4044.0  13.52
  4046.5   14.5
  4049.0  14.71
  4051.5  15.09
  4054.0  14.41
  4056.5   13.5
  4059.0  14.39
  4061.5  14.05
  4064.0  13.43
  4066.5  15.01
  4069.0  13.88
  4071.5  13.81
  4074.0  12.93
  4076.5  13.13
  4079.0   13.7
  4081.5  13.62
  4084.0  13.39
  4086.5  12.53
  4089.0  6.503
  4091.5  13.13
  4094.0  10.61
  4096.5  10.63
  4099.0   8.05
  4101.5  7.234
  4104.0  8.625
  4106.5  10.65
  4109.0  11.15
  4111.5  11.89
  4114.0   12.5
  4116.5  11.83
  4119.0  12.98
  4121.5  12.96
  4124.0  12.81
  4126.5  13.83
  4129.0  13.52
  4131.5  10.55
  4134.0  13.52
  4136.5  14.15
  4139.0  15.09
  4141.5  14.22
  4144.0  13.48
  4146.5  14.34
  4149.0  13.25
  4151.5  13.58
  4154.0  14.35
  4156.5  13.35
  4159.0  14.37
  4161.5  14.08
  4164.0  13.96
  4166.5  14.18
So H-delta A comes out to 8.40 AA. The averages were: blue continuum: 14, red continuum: 13.7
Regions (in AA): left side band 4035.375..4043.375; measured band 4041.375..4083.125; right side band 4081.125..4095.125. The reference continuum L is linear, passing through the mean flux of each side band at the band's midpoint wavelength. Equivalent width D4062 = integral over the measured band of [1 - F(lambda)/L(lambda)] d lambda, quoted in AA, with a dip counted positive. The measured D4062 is -3.2 AA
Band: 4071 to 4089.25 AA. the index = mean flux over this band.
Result 12.7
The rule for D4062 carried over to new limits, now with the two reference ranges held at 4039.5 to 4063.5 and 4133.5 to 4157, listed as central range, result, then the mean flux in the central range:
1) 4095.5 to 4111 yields 5.0 AA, 9.49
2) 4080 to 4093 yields 2.1 AA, 11.8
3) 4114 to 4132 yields 1.7 AA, 12.7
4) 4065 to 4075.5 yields 0.2 AA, 13.9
